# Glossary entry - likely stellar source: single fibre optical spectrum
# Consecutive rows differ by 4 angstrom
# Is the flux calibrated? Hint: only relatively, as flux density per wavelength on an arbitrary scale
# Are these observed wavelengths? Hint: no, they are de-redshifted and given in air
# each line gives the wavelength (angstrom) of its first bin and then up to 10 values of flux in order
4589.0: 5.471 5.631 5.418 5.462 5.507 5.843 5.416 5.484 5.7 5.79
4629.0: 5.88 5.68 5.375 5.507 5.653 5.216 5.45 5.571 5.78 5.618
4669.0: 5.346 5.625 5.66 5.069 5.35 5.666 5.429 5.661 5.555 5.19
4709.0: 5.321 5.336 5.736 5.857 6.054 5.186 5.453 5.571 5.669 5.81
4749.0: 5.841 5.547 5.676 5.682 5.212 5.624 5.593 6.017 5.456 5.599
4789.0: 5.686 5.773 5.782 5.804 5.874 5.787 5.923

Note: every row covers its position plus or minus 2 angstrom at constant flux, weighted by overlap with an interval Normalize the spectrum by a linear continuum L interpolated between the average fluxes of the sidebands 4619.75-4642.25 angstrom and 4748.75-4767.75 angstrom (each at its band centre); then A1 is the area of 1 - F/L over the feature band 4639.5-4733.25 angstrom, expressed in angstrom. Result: 1.8 angstrom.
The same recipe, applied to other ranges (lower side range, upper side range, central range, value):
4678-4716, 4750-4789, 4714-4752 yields -1.1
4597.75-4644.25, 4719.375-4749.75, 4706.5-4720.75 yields 0.4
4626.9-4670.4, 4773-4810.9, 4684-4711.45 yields 0.8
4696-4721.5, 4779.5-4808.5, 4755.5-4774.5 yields 0.3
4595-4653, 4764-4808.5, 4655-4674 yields 0.0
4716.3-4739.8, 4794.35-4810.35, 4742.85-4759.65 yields -0.1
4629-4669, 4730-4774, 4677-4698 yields 0.5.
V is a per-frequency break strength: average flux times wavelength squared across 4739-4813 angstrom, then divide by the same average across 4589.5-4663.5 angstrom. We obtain 1.09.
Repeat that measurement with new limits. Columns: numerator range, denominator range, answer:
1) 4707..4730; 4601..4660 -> 1.04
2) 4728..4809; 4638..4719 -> 1.07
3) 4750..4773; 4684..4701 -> 1.03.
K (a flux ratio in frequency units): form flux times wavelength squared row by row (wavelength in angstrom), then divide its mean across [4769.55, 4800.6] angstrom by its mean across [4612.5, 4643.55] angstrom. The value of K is 1.09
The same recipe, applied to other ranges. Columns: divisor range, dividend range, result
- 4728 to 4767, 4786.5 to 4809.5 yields 1.06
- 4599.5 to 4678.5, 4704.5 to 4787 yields 1.05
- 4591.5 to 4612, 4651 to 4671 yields 1.02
